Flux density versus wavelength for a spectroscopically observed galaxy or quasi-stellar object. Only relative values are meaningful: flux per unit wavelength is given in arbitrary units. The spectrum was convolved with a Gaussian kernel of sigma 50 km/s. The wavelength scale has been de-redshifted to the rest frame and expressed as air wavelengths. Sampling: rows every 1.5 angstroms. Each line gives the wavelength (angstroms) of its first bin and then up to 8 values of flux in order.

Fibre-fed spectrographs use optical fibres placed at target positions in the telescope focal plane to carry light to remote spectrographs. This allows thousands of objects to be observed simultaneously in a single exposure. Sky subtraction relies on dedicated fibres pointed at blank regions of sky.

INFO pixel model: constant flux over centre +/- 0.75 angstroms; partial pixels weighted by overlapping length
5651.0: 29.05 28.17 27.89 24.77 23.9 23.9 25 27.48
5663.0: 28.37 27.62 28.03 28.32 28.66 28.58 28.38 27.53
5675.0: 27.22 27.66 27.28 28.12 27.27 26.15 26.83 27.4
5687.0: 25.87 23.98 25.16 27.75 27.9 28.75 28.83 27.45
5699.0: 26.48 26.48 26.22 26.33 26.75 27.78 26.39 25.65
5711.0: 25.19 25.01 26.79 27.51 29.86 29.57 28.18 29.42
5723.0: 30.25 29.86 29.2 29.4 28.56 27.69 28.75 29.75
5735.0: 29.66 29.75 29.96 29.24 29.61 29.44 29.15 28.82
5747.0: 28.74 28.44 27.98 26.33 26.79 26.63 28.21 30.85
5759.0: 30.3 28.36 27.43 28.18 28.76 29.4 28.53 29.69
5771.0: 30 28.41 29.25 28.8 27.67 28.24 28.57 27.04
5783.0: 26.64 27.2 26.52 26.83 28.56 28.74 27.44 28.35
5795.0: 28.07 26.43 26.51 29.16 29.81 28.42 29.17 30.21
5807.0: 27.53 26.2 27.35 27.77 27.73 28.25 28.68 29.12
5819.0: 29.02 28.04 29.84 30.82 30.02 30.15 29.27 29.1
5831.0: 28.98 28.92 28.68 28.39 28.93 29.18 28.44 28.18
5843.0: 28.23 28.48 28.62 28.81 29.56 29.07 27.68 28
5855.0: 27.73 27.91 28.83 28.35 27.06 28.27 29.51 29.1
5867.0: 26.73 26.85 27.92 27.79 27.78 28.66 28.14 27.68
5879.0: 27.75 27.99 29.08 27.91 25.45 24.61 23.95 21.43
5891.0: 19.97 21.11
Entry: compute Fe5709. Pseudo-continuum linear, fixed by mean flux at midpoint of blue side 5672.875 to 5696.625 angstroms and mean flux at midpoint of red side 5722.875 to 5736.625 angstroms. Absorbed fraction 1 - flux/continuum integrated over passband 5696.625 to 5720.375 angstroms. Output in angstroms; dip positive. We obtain 1.1 angstroms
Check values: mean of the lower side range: 27.1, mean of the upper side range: 29.2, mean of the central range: 27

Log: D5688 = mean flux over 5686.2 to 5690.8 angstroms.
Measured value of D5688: 25.1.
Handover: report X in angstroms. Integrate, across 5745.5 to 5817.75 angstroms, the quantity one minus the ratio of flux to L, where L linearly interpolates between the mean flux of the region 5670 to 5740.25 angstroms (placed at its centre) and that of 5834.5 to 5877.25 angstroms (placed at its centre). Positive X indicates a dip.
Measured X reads -0.5 angstroms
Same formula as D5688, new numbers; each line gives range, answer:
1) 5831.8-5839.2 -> 28.8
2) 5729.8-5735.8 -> 29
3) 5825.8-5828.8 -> 29.7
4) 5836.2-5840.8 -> 28.8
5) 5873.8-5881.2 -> 28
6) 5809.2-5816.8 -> 28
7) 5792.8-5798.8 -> 27.3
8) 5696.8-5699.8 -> 26.9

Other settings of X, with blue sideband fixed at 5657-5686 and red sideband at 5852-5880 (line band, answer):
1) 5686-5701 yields 0.26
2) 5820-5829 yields -0.61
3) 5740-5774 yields -1.32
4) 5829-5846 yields -0.48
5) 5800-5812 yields -0.24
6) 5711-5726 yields -0.50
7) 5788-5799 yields -0.01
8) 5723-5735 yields -0.73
